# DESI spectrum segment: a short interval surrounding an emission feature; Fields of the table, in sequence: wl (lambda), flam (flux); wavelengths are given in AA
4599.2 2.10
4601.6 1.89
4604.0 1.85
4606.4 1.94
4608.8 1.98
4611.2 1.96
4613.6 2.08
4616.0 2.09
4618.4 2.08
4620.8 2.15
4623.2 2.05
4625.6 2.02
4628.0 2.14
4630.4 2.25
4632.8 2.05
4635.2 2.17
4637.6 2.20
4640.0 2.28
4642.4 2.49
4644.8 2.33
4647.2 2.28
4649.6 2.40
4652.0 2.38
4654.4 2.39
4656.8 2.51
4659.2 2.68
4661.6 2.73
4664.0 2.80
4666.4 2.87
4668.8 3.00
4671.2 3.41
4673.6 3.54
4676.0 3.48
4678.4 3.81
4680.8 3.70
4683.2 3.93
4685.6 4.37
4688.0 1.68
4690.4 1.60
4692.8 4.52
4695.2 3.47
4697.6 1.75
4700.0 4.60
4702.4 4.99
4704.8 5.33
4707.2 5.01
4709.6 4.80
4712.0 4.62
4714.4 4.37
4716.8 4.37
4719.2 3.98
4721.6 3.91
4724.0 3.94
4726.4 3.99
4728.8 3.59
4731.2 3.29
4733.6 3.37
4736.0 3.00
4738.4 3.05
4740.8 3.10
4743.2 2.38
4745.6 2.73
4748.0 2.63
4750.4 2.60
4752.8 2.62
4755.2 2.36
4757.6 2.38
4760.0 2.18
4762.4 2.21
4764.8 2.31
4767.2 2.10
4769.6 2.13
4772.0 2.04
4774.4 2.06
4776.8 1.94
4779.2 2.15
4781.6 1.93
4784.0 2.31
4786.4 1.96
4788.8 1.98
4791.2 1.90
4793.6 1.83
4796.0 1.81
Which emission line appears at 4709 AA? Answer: C IV 1549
